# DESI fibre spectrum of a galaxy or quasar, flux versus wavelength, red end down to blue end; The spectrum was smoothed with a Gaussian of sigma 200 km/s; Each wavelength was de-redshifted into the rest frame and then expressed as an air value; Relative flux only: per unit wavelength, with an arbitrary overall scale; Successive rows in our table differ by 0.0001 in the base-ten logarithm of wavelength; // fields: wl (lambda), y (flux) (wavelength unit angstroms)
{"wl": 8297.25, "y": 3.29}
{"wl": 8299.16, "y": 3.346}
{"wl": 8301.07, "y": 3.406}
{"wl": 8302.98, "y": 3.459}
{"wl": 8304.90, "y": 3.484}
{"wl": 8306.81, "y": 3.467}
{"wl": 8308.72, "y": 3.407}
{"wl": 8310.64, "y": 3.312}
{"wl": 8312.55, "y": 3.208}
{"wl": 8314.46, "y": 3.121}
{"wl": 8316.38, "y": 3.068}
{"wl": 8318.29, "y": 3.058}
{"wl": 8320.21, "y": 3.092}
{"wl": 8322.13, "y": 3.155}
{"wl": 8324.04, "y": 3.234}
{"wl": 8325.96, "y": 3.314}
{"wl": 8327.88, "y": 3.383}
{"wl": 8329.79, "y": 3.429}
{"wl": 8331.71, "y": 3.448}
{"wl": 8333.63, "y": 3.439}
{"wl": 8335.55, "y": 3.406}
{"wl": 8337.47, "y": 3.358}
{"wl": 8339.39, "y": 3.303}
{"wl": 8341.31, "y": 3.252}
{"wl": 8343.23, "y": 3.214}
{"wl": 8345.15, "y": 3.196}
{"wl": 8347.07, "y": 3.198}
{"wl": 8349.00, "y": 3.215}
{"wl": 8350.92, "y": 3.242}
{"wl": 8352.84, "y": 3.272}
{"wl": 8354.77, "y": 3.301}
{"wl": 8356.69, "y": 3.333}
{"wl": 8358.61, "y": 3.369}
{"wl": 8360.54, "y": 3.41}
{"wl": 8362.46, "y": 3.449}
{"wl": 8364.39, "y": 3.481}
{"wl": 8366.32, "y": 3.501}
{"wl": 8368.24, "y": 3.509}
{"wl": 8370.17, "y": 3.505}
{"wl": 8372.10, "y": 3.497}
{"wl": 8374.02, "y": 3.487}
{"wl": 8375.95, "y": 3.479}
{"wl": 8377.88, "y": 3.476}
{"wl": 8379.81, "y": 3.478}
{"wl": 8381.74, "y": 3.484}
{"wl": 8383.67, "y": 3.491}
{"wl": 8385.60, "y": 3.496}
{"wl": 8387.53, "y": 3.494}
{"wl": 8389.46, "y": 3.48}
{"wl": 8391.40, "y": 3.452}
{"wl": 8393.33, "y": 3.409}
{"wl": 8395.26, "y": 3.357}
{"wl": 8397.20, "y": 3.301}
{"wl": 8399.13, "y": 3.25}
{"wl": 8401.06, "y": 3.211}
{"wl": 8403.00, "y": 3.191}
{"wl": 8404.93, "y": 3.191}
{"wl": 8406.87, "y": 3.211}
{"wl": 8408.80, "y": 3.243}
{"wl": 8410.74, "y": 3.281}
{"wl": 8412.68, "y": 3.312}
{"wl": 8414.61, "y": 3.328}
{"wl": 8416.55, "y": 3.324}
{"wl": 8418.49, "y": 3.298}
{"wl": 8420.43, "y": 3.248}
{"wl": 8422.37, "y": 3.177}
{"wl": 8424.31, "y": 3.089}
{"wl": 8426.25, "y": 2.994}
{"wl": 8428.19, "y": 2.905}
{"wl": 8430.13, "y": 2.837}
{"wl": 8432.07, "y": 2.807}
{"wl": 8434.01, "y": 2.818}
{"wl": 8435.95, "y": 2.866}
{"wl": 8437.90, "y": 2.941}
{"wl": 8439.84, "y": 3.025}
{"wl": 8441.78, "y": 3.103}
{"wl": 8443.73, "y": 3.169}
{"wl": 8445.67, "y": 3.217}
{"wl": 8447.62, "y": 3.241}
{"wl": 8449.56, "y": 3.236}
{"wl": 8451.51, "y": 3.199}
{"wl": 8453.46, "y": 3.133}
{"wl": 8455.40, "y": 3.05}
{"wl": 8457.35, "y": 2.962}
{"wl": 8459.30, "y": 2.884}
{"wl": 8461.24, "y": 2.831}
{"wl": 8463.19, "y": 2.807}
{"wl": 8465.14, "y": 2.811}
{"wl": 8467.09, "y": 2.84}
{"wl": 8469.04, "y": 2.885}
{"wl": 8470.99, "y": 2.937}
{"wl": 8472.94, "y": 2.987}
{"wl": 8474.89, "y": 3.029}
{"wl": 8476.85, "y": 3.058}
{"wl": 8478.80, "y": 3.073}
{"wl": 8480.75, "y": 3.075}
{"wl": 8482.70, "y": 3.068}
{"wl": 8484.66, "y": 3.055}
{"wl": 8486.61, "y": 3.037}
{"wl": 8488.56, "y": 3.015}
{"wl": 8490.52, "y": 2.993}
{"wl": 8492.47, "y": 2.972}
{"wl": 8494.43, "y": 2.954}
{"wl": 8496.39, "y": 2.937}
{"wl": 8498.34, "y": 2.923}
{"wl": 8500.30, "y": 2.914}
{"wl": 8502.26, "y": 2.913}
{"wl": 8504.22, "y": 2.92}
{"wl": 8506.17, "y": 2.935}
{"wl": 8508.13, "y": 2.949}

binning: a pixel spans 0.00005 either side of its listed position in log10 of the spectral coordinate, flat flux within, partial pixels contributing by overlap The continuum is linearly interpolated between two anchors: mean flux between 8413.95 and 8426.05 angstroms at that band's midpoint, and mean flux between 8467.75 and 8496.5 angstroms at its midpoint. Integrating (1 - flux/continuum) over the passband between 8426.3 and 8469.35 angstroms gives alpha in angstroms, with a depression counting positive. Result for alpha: 1.97 angstroms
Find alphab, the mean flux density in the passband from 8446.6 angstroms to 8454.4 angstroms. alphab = 3.2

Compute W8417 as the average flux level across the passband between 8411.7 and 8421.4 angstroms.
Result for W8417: 3.3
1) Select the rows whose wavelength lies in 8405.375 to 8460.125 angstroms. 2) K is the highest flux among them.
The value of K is 3.328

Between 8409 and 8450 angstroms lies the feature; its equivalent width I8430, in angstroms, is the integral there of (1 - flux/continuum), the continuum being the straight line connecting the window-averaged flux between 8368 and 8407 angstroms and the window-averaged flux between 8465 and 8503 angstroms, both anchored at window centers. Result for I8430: 1.4 angstroms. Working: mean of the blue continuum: 3.4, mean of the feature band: 3.11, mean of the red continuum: 2.98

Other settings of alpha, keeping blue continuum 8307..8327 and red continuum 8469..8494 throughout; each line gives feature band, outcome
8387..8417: -2.0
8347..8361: -0.6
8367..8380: -1.4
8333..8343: -0.5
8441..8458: -0.5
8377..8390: -1.5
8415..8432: -0.1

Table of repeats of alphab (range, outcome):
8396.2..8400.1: 3.28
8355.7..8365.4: 3.41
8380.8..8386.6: 3.49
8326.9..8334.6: 3.42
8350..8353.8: 3.26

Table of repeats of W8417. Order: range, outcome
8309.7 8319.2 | 3.16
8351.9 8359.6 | 3.32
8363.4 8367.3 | 3.49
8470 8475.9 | 2.98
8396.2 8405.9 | 3.23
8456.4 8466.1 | 2.86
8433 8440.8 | 2.91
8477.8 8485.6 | 3.07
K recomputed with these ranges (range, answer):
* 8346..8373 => 3.509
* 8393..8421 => 3.409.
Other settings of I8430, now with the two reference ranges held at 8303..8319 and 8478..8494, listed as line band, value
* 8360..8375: -1.3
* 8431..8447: 0.5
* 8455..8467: 0.7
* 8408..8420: -0.6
